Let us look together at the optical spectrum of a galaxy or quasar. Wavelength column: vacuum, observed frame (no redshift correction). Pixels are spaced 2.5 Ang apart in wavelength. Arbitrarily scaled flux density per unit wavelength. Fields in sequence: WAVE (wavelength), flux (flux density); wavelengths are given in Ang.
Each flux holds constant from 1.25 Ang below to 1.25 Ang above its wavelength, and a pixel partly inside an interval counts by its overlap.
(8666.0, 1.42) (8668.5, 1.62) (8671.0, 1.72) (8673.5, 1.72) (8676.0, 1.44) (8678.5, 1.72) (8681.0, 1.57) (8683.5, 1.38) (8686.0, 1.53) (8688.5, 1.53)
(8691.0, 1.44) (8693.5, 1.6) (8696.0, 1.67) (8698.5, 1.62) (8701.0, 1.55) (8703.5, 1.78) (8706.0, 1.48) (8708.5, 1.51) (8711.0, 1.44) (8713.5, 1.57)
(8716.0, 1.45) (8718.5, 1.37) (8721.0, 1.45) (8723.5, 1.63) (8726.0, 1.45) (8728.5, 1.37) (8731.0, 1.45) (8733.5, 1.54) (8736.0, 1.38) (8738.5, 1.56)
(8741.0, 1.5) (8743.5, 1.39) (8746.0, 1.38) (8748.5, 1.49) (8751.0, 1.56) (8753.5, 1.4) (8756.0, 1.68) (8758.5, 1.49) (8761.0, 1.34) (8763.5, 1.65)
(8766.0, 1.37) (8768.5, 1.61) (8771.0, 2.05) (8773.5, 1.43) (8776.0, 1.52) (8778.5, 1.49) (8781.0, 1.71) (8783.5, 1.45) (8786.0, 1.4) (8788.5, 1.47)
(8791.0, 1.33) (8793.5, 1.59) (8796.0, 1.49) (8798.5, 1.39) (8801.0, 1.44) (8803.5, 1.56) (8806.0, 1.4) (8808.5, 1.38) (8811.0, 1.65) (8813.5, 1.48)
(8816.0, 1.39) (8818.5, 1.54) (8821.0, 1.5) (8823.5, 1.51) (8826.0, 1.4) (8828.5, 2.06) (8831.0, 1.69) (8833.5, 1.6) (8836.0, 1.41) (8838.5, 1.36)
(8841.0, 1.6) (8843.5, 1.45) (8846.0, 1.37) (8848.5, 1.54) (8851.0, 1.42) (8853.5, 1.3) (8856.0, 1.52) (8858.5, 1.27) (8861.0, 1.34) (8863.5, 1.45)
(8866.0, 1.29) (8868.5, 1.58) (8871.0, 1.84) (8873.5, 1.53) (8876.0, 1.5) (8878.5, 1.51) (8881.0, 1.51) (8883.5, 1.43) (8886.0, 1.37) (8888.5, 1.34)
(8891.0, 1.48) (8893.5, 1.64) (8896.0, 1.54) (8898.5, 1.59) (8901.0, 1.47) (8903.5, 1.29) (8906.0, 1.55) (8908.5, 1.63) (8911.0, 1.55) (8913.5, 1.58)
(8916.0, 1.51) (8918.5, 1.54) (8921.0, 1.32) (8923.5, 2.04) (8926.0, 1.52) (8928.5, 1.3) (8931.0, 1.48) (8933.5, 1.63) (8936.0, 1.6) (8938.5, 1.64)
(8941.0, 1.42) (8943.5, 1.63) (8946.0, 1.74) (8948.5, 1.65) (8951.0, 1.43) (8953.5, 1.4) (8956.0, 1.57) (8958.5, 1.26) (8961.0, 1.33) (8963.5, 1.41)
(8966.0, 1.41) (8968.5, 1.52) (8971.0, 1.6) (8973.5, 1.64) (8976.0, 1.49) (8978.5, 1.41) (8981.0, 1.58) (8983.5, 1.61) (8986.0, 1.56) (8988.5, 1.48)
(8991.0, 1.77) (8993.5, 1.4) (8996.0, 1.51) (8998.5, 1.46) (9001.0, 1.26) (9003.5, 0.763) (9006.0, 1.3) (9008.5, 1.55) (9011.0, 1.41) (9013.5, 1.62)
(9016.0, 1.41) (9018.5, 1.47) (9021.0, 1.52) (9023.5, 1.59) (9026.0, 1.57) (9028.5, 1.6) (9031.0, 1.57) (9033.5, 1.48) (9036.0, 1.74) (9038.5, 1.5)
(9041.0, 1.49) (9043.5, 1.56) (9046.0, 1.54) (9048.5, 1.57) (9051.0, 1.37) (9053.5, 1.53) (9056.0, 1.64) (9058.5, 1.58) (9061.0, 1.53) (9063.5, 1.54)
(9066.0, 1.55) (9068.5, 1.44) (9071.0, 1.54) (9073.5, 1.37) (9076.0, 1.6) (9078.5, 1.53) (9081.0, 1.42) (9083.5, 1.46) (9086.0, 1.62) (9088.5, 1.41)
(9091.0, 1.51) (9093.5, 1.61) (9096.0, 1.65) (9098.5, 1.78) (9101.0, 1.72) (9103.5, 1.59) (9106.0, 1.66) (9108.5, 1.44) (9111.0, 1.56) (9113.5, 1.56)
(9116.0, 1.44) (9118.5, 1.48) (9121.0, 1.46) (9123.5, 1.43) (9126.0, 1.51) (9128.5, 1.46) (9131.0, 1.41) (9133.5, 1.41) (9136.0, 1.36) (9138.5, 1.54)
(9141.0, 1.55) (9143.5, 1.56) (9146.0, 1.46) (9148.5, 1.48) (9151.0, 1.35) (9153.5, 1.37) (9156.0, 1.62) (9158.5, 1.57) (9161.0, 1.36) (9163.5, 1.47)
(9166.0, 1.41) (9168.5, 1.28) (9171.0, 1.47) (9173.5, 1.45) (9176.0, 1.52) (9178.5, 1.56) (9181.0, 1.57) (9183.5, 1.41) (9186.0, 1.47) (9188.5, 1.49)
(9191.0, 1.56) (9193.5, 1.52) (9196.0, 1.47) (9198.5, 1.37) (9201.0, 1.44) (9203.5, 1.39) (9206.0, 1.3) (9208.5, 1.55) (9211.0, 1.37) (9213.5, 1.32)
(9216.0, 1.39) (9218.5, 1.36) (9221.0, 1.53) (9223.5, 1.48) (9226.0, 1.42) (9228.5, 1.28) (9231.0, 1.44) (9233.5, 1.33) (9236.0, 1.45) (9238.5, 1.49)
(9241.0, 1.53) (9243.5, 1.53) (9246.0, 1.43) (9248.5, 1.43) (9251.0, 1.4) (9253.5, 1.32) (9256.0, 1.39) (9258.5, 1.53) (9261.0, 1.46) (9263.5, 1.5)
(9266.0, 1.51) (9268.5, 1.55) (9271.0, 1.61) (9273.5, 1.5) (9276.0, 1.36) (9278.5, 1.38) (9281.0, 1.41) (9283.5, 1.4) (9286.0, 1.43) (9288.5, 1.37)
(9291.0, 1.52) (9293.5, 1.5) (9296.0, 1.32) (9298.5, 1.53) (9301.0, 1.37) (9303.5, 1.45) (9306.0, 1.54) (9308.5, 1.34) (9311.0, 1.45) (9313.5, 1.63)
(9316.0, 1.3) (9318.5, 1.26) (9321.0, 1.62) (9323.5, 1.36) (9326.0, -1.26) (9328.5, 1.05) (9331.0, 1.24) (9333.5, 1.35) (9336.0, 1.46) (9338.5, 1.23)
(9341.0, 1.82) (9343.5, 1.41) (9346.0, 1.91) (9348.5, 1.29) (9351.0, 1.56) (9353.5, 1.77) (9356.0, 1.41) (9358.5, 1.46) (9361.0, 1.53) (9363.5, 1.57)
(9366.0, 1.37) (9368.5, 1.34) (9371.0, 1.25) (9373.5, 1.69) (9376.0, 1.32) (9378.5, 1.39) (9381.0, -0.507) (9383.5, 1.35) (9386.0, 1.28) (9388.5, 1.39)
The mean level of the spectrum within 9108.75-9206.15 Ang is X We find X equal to 1.47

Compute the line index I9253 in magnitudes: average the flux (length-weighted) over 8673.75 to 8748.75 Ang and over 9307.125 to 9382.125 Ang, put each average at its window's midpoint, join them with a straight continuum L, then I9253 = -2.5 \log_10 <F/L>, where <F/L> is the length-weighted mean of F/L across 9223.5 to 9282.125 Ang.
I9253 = -0.10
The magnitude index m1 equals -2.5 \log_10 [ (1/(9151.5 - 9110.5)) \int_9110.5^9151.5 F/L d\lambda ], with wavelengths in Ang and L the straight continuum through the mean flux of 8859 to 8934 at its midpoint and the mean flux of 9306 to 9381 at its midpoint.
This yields -0.05 mag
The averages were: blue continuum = 1.51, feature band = 1.47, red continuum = 1.32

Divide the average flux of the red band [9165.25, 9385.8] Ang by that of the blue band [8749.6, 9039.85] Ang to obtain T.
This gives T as 0.92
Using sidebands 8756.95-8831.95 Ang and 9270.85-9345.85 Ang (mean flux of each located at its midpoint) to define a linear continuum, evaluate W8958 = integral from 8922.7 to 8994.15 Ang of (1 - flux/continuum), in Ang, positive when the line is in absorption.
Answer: -3.3 Ang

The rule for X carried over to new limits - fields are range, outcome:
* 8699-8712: 1.56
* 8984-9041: 1.48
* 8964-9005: 1.46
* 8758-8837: 1.53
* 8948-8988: 1.49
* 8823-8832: 1.68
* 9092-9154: 1.52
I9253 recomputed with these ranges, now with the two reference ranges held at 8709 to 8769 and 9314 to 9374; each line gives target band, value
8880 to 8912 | -0.037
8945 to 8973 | -0.045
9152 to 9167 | -0.068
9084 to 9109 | -0.151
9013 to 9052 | -0.095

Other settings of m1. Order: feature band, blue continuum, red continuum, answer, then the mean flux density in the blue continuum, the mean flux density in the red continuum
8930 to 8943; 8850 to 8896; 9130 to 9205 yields -0.07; 1.46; 1.46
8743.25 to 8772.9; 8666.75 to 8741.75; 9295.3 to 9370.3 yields -0.01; 1.53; 1.36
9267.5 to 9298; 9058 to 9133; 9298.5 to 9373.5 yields -0.04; 1.53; 1.36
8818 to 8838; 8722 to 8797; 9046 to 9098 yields -0.05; 1.51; 1.53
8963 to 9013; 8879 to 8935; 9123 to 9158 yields 0.03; 1.51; 1.47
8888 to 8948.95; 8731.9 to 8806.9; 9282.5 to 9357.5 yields -0.06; 1.5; 1.35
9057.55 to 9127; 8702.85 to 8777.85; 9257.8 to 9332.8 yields -0.10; 1.51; 1.34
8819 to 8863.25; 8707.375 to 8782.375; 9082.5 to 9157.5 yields 0.01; 1.51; 1.52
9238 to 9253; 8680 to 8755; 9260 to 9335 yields -0.08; 1.5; 1.33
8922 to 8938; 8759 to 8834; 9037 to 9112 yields -0.04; 1.53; 1.54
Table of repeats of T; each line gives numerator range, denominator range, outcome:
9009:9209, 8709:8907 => 1.01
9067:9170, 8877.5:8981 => 0.99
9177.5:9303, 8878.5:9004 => 0.96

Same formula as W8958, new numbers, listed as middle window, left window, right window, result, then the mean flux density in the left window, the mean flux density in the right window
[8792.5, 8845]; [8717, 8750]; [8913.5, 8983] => -1.2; 1.46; 1.52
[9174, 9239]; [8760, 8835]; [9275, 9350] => -3.1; 1.53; 1.34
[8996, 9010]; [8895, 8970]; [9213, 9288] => 2.0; 1.52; 1.44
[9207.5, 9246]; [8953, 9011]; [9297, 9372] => -1.3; 1.45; 1.35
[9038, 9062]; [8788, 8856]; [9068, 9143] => -0.3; 1.49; 1.52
